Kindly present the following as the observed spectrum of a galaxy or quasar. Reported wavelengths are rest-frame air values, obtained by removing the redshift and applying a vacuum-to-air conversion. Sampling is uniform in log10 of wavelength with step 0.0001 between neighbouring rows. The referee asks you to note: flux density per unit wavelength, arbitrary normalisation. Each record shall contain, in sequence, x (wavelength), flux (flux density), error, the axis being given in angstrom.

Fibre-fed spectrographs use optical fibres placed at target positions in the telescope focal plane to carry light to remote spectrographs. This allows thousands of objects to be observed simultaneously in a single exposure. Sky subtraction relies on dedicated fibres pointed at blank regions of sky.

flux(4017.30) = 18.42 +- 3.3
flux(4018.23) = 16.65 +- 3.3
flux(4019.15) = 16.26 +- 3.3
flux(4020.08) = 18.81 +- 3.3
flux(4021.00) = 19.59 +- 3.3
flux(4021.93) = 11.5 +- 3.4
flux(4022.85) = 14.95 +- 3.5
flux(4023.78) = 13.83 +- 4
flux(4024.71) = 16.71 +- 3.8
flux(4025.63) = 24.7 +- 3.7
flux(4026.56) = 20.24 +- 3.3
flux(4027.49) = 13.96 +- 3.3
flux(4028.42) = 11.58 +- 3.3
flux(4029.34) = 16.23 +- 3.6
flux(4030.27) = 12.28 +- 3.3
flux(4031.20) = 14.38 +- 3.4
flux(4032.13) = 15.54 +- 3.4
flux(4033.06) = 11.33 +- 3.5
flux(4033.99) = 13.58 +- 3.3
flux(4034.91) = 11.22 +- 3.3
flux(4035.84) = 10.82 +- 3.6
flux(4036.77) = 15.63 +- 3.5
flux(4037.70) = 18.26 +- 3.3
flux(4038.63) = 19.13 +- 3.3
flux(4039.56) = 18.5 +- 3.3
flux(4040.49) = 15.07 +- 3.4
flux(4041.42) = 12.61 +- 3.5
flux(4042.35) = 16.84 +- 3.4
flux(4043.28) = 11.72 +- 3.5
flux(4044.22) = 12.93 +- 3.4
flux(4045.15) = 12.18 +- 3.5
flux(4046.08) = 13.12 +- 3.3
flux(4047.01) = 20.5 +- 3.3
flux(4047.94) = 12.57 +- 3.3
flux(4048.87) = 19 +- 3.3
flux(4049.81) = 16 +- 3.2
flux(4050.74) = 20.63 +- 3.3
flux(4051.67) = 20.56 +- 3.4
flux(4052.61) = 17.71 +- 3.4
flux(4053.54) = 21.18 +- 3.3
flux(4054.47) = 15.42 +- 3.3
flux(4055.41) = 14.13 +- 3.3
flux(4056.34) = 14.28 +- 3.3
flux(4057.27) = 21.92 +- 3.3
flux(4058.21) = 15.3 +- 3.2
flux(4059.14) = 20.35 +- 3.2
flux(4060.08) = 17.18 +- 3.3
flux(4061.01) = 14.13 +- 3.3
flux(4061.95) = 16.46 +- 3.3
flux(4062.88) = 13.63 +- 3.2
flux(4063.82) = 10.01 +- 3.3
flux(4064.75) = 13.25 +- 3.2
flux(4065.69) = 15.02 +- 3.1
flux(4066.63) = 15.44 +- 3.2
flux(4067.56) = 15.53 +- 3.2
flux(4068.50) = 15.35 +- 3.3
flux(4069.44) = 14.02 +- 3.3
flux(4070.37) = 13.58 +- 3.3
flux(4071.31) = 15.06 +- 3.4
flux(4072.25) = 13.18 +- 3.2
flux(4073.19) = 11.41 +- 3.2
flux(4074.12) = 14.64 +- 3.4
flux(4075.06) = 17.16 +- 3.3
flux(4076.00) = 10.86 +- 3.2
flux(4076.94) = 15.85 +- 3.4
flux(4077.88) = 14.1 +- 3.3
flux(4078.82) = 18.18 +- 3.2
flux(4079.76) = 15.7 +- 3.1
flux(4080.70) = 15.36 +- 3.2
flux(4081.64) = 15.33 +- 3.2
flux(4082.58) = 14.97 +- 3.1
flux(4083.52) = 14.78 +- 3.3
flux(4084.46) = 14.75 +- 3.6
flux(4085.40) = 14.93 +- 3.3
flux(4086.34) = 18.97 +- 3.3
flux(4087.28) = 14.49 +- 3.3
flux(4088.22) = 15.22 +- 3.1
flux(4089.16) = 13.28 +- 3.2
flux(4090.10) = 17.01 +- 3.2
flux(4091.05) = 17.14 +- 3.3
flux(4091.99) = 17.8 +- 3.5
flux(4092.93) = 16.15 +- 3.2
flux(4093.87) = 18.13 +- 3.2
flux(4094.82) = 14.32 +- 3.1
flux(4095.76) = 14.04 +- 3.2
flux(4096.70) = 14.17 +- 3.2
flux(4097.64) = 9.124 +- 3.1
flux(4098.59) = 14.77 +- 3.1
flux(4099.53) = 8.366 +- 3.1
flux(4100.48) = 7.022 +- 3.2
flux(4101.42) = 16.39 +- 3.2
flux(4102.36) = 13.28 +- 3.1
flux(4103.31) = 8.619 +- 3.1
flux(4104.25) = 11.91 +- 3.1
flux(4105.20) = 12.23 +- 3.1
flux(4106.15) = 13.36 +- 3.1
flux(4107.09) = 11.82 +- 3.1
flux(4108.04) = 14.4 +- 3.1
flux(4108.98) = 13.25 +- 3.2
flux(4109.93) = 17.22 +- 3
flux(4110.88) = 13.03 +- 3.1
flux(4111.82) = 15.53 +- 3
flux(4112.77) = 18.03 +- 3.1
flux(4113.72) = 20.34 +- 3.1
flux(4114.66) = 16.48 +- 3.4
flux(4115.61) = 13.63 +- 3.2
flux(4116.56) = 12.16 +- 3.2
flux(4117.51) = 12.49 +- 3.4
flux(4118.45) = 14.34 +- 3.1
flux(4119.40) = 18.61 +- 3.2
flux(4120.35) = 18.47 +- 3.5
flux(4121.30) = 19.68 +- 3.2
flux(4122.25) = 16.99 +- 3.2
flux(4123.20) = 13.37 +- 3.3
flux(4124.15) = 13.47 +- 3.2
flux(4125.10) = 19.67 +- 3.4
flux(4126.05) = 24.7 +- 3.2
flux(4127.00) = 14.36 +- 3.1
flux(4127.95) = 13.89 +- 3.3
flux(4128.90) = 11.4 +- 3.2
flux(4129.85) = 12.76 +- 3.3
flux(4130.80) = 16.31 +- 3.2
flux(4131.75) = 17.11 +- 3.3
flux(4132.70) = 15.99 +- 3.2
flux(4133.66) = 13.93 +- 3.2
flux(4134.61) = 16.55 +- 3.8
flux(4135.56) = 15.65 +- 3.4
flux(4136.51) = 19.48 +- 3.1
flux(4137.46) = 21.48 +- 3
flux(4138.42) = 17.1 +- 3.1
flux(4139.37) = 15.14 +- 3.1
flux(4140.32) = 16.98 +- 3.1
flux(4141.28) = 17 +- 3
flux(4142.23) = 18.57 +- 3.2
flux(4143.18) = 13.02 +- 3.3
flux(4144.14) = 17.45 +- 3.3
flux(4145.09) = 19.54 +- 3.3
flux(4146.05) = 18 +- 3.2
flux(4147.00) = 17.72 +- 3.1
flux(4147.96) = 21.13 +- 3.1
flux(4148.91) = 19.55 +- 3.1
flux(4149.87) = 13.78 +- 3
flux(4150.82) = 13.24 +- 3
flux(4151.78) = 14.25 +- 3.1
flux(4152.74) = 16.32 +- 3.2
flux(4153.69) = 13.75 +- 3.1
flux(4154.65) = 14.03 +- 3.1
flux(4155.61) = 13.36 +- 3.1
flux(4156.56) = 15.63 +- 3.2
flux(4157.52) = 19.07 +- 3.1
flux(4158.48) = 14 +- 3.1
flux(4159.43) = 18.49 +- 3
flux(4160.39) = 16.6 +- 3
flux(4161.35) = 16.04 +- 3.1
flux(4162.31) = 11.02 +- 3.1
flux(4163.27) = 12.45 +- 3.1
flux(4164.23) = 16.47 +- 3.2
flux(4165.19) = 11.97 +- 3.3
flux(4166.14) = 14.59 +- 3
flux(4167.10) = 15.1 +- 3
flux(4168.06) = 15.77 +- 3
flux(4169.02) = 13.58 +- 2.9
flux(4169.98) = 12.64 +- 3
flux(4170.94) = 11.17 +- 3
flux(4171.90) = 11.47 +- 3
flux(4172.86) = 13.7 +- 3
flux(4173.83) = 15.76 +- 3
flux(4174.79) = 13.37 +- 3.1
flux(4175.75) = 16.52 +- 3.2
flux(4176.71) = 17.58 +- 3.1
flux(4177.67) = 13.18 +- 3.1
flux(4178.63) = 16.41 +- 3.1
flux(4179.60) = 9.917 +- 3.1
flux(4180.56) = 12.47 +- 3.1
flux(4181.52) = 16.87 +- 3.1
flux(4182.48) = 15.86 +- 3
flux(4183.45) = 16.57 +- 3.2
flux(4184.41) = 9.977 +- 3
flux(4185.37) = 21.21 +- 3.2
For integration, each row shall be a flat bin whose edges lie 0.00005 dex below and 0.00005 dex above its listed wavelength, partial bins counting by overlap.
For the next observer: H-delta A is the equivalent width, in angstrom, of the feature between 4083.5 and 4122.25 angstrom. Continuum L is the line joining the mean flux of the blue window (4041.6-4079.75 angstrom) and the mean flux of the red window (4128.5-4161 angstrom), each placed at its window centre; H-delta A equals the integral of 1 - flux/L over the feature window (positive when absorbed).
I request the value 3.0 angstrom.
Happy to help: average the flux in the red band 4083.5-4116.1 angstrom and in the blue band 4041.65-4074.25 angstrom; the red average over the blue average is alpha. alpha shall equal 0.9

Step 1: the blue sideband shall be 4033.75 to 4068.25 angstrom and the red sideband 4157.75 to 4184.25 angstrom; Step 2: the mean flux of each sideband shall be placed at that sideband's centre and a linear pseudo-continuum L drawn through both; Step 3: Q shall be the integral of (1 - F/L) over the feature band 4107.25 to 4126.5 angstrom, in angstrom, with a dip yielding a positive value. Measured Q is -1.54 angstrom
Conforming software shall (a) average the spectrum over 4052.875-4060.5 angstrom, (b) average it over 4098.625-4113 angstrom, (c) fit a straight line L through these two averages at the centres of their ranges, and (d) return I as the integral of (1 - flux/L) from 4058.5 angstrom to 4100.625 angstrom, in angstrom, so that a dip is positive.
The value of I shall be 1.6 angstrom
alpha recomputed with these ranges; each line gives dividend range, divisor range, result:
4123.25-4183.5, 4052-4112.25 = 1.06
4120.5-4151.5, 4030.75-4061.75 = 1.05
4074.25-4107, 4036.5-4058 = 0.87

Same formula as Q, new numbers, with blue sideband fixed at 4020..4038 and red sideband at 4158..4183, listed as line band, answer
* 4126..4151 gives -3.6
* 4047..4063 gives -2.4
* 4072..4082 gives 0.1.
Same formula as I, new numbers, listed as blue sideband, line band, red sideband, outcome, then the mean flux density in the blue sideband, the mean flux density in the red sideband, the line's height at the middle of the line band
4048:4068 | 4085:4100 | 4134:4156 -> 1.5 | 16.4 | 16.7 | 16.5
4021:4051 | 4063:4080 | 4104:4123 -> 1.0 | 15.3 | 15.2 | 15.2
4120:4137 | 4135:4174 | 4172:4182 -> -0.8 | 16.3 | 14.5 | 15.3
